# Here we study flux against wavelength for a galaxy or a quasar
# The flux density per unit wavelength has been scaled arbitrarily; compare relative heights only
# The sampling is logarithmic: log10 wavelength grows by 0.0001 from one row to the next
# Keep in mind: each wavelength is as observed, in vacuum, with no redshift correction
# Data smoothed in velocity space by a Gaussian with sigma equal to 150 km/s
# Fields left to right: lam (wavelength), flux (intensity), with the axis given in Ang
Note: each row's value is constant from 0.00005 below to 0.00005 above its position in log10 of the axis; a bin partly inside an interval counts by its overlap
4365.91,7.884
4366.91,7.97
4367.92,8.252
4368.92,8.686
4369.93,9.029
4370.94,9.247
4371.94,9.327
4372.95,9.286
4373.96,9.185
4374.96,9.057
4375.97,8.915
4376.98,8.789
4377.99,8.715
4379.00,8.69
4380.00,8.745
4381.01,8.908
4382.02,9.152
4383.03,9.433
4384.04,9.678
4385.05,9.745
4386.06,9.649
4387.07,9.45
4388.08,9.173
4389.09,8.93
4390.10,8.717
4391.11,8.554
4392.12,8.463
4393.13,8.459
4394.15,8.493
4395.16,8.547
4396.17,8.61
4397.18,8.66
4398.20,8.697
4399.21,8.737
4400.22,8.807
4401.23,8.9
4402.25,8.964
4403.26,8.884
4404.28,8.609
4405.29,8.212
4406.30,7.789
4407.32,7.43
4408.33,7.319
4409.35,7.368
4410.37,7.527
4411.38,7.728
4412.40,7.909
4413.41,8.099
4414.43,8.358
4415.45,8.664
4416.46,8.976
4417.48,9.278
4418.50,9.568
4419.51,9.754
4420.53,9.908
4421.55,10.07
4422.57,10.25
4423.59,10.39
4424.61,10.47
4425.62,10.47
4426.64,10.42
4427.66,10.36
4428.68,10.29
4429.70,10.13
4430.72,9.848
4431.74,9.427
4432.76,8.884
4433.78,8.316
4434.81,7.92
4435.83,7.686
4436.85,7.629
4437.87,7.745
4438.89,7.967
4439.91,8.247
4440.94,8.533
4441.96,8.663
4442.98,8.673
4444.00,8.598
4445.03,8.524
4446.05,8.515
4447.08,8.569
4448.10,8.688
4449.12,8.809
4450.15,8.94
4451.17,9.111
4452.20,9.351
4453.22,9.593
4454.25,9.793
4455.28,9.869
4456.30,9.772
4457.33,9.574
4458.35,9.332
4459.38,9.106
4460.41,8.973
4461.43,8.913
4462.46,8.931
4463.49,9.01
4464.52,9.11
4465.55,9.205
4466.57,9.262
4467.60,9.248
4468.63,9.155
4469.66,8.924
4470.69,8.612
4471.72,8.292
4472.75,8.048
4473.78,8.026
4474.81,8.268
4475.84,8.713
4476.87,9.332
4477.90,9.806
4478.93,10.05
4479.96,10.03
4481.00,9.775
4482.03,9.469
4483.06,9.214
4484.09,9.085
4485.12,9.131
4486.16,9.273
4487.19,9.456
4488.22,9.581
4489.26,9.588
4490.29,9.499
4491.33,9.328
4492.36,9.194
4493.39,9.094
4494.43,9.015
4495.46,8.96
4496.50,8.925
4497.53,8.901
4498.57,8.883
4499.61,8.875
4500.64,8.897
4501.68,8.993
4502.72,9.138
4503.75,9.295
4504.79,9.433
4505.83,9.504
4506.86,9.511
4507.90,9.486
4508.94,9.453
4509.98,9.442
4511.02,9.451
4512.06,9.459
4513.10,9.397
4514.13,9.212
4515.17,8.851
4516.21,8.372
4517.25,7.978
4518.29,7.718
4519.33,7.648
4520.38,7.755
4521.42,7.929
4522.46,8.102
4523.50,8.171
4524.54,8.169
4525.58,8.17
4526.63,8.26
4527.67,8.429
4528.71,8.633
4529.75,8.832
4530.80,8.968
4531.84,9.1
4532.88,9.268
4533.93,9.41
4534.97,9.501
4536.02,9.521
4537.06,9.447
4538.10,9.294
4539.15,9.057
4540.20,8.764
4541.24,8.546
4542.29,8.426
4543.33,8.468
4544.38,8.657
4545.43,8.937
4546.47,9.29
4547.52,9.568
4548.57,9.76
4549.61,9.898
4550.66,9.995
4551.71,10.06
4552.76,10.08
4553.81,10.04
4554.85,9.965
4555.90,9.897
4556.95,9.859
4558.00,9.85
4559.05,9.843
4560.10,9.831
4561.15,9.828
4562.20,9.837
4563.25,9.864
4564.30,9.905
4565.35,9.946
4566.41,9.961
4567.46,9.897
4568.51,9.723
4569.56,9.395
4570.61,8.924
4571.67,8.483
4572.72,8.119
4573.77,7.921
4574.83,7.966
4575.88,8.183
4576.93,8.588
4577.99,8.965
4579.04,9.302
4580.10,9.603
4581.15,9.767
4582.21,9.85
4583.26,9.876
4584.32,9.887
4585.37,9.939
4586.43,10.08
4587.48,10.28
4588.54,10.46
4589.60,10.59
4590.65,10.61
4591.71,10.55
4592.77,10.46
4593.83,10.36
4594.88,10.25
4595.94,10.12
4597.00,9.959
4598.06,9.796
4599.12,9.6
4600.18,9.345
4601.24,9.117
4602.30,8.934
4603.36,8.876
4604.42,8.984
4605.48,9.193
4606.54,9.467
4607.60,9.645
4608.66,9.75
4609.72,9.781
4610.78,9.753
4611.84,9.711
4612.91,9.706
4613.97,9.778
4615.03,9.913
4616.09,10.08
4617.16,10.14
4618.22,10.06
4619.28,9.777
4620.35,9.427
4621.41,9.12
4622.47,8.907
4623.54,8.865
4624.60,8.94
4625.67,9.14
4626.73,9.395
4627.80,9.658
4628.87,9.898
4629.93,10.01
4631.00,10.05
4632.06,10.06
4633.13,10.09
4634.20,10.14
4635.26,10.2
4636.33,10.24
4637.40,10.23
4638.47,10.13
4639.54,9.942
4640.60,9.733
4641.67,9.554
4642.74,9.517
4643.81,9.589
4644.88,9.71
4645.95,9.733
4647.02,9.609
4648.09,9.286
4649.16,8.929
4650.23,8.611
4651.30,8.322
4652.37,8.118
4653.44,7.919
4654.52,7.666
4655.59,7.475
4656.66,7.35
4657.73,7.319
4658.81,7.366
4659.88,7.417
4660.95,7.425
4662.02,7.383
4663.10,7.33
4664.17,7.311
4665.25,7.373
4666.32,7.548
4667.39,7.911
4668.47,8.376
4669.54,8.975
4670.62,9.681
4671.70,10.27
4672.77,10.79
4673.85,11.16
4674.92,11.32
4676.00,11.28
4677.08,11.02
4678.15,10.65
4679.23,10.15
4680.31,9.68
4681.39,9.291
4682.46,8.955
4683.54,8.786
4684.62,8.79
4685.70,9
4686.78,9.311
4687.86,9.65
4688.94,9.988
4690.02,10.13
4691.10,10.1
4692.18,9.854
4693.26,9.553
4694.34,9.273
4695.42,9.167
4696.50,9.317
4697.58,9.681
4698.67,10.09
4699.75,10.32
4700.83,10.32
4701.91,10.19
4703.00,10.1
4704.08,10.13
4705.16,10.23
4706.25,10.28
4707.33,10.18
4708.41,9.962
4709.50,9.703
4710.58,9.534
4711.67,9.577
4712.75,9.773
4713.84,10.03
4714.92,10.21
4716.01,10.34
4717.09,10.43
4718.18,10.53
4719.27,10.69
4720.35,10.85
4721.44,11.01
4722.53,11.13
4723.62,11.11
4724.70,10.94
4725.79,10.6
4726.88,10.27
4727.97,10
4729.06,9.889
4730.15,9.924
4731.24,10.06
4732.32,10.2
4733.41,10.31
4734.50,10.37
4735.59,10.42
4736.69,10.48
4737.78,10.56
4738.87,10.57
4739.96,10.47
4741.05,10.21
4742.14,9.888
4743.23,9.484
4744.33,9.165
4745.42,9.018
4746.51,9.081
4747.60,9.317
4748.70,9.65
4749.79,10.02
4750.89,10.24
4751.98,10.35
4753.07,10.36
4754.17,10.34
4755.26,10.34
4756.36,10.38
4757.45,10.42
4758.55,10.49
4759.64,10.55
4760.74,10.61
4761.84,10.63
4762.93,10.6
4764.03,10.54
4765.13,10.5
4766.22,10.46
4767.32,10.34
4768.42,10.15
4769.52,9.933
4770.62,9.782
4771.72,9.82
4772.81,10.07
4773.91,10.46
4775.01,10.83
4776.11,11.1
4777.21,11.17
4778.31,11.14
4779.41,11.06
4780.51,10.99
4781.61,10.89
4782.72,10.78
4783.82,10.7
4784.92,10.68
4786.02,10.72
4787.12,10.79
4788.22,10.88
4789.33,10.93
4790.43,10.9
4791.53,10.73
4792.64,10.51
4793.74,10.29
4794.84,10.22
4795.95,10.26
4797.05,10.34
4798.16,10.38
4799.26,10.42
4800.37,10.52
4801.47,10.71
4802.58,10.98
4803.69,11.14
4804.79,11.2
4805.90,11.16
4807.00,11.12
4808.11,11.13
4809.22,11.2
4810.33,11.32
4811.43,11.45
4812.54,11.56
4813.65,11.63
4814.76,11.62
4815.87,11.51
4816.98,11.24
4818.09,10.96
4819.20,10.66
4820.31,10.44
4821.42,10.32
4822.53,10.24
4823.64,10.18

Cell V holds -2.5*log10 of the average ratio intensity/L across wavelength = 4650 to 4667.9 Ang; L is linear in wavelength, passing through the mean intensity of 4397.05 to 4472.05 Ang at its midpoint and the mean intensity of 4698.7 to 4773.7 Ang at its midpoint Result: 0.28 mag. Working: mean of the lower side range 8.93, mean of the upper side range 10.2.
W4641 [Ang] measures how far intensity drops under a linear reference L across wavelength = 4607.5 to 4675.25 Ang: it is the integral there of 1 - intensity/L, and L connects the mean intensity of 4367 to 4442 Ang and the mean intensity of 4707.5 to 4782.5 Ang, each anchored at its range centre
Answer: 4.7 Ang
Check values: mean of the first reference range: 8.88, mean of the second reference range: 10.3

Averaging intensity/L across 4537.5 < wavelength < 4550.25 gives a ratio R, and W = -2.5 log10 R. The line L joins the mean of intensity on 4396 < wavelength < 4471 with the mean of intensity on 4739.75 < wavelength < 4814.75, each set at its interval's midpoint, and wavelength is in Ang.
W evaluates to 0.04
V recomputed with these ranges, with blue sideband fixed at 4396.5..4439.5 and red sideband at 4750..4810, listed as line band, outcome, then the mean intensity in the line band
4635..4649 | 0.019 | 9.77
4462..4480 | 0.018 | 8.98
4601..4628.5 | 0.039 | 9.47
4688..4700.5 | 0.046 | 9.78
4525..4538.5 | 0.051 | 8.98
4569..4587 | 0.061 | 9.12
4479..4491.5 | -0.033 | 9.47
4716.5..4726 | -0.050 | 10.8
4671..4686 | 0.003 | 10.1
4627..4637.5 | -0.014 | 10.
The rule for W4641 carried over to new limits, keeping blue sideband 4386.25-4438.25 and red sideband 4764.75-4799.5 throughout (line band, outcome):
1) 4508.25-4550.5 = 2.5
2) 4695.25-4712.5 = 0.5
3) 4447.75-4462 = -0.3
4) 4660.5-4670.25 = 2.2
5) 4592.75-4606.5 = 0.2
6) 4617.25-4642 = 0.4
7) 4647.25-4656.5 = 1.6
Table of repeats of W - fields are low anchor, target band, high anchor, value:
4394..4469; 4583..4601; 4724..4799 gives -0.054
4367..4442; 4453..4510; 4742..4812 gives 0.002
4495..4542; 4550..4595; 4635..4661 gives -0.096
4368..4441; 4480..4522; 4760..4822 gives 0.035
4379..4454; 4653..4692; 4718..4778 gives 0.118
